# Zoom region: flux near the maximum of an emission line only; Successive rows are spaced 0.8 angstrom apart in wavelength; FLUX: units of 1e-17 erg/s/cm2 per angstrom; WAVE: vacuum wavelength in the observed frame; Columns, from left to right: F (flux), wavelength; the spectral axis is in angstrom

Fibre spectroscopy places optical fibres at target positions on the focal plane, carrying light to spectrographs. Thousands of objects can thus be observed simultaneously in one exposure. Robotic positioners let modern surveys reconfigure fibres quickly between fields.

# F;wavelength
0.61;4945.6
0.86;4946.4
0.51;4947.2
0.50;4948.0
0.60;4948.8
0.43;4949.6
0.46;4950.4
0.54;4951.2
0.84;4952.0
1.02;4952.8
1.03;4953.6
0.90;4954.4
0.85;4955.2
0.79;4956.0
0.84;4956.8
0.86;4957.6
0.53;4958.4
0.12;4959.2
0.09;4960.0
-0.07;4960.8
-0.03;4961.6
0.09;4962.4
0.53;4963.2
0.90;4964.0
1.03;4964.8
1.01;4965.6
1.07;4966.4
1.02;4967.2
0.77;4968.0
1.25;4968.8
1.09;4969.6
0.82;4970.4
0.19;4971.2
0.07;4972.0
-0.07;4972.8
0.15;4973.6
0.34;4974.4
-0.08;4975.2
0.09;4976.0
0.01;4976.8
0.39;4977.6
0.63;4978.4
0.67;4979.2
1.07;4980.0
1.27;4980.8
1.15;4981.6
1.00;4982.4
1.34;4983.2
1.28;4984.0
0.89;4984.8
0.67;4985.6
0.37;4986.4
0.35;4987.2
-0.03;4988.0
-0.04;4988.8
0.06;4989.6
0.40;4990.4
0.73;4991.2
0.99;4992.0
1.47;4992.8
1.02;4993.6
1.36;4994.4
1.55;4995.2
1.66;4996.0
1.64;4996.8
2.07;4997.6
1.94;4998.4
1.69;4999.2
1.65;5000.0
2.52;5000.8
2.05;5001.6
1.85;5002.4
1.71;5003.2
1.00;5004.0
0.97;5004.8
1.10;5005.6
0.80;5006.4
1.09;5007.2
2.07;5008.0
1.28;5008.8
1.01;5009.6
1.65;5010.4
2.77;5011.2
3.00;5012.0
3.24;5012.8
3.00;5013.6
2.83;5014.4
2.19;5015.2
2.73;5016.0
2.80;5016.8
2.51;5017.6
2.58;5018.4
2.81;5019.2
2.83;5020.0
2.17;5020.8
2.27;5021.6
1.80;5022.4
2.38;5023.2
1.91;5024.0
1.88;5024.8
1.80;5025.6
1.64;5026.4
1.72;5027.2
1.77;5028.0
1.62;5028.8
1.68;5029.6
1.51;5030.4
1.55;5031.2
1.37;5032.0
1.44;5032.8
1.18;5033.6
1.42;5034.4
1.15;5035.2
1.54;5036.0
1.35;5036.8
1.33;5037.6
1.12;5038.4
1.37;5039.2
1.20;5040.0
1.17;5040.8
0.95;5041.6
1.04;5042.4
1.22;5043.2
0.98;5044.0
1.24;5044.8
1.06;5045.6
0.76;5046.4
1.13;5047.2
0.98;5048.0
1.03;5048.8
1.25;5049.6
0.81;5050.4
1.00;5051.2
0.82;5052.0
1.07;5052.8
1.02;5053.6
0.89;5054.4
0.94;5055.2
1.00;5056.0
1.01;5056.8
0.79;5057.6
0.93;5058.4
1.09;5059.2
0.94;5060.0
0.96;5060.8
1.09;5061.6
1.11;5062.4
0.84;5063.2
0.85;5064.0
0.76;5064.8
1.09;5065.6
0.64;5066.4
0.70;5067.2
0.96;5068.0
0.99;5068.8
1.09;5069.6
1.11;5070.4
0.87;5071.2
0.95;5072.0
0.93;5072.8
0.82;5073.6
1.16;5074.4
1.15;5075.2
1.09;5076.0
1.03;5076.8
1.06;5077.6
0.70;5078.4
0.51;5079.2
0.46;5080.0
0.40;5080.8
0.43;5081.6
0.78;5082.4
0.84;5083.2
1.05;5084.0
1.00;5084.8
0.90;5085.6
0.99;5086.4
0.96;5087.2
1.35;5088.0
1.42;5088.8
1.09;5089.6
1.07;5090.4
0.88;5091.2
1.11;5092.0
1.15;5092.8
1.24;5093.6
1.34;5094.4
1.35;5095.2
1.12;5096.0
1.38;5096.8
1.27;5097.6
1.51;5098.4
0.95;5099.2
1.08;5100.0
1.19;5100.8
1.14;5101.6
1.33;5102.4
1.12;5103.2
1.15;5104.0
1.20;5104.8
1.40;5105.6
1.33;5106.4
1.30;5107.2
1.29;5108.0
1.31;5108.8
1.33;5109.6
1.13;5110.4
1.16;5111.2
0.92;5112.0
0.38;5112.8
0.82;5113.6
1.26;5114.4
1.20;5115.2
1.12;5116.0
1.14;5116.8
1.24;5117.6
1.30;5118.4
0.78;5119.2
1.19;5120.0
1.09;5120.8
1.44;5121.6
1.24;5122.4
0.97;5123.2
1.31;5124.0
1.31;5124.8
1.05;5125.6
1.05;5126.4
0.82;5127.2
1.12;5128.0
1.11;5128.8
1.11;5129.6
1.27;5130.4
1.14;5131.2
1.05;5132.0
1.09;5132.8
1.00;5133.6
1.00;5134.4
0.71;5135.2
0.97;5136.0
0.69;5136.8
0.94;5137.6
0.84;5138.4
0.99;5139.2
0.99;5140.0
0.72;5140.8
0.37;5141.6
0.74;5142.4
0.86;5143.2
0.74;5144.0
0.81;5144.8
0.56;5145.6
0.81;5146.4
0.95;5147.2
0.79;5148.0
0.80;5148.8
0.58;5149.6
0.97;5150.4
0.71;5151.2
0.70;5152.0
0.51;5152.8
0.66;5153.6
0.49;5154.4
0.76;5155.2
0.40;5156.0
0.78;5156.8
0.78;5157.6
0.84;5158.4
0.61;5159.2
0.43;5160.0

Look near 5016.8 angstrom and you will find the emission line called Lyman alpha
